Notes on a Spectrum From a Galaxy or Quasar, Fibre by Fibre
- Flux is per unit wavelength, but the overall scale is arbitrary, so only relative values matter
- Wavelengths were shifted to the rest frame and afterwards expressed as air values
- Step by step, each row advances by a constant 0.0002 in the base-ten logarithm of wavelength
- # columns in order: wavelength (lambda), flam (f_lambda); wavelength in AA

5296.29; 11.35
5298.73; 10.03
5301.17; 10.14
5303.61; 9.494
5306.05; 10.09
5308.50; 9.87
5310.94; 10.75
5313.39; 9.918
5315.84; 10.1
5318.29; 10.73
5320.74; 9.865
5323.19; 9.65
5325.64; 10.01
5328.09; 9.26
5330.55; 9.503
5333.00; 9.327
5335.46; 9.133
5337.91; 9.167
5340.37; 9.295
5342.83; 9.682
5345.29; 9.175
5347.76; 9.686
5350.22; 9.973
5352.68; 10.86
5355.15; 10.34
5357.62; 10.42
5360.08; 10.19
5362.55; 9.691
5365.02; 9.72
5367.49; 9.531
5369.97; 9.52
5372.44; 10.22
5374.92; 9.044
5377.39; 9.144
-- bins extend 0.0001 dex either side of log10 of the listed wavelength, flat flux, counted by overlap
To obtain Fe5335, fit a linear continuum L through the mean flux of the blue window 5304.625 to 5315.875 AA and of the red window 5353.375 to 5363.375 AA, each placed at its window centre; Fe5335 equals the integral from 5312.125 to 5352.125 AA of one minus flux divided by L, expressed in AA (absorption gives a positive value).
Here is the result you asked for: 1.9 AA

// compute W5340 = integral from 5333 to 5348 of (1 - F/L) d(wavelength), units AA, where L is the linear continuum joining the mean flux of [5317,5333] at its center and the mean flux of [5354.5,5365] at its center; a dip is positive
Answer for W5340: 0.9 AA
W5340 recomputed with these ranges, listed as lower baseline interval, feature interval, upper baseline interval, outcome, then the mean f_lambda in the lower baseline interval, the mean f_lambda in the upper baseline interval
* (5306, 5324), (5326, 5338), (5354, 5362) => 1.0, 10.1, 10.3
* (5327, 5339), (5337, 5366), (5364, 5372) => -1.2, 9.28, 9.65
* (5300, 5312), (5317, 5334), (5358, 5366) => 0.4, 10.1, 9.94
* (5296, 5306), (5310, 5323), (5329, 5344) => -0.6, 10.1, 9.35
